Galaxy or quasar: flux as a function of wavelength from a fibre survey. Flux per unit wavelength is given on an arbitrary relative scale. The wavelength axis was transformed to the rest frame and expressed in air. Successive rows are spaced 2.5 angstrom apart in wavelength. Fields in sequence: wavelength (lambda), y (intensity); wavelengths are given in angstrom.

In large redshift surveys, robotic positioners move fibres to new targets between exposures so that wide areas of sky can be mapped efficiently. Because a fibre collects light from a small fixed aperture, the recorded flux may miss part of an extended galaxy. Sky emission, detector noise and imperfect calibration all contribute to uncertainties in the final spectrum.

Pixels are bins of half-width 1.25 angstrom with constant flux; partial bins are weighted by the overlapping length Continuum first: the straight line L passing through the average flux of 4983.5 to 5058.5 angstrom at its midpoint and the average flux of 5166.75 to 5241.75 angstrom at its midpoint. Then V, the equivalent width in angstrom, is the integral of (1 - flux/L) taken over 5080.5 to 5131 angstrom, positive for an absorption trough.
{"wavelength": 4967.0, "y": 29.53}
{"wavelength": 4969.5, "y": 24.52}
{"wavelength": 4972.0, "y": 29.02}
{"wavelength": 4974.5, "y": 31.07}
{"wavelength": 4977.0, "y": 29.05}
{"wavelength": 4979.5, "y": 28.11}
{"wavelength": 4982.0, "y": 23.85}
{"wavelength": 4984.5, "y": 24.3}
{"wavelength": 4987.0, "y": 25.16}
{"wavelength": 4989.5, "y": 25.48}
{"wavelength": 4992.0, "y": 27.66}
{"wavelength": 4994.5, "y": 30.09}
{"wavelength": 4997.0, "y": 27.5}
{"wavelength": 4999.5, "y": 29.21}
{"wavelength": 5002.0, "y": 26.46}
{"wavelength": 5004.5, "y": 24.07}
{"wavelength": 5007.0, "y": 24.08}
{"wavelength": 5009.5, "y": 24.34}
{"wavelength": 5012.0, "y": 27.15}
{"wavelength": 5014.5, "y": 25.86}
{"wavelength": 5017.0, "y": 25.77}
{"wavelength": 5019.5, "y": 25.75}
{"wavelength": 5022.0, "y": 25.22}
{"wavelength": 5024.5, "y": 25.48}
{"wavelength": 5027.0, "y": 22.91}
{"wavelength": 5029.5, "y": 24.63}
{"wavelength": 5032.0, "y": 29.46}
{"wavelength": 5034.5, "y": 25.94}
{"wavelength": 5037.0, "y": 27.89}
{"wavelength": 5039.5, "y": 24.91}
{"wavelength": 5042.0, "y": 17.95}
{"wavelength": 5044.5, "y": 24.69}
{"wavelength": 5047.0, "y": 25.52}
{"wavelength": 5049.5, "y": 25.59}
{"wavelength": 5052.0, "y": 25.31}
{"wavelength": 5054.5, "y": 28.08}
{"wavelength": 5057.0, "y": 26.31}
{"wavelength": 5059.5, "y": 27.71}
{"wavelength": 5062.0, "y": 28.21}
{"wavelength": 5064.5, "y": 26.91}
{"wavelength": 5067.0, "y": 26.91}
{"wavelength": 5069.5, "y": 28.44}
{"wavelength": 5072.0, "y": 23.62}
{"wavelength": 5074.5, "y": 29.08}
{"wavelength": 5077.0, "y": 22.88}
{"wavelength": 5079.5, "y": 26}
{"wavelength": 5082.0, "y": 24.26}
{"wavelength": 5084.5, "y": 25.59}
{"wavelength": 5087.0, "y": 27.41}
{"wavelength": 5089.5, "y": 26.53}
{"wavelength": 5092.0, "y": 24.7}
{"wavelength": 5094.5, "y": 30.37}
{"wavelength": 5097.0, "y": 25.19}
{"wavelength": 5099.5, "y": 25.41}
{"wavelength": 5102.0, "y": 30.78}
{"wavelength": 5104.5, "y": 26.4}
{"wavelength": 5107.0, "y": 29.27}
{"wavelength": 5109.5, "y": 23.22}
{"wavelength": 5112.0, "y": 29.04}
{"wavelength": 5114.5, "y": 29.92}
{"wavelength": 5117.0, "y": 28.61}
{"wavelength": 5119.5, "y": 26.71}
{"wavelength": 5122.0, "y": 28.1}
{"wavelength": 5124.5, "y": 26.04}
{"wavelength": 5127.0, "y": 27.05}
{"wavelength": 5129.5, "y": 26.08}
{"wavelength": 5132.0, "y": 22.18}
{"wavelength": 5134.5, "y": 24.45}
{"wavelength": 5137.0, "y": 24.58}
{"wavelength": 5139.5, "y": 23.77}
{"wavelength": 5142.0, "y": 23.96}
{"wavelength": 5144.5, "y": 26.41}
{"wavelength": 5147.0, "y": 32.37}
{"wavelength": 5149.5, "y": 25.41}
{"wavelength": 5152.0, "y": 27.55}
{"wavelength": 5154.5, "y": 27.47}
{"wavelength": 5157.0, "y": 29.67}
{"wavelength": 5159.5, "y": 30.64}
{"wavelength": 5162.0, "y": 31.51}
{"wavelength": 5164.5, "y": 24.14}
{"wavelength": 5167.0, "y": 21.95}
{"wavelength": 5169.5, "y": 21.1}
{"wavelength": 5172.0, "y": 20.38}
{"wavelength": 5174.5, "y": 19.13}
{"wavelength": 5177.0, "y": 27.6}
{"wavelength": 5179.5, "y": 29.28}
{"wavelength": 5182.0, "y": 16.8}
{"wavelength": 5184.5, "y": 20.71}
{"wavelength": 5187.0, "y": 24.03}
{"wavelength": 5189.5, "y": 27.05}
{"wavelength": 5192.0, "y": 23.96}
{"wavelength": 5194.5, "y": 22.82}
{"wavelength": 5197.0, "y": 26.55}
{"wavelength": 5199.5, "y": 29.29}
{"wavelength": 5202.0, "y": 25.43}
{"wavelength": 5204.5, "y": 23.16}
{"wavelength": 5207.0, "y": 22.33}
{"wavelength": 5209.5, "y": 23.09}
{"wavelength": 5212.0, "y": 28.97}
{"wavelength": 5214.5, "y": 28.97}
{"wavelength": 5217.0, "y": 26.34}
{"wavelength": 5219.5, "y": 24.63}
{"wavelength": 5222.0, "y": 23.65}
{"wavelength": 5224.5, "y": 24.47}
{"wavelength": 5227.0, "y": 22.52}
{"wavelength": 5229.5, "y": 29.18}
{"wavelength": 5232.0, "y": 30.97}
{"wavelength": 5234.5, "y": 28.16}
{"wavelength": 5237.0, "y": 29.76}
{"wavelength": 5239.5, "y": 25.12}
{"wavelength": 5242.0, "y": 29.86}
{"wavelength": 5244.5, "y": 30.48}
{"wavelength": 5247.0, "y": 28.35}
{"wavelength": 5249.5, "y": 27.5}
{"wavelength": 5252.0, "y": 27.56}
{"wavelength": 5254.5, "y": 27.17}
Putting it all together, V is -3.14 angstrom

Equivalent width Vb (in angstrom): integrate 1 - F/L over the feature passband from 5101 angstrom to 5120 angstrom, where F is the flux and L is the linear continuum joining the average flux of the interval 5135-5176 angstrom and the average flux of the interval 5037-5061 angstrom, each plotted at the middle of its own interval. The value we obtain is -1.9 angstrom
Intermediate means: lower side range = 25.3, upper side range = 25.6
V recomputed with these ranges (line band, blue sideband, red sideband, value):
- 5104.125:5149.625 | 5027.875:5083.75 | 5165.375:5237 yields -2.08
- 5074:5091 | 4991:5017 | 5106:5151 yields 0.46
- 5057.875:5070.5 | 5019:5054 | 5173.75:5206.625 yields -1.31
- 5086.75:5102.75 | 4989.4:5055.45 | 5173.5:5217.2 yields -1.08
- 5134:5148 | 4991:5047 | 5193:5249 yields 0.19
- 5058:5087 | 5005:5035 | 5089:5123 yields 0.34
